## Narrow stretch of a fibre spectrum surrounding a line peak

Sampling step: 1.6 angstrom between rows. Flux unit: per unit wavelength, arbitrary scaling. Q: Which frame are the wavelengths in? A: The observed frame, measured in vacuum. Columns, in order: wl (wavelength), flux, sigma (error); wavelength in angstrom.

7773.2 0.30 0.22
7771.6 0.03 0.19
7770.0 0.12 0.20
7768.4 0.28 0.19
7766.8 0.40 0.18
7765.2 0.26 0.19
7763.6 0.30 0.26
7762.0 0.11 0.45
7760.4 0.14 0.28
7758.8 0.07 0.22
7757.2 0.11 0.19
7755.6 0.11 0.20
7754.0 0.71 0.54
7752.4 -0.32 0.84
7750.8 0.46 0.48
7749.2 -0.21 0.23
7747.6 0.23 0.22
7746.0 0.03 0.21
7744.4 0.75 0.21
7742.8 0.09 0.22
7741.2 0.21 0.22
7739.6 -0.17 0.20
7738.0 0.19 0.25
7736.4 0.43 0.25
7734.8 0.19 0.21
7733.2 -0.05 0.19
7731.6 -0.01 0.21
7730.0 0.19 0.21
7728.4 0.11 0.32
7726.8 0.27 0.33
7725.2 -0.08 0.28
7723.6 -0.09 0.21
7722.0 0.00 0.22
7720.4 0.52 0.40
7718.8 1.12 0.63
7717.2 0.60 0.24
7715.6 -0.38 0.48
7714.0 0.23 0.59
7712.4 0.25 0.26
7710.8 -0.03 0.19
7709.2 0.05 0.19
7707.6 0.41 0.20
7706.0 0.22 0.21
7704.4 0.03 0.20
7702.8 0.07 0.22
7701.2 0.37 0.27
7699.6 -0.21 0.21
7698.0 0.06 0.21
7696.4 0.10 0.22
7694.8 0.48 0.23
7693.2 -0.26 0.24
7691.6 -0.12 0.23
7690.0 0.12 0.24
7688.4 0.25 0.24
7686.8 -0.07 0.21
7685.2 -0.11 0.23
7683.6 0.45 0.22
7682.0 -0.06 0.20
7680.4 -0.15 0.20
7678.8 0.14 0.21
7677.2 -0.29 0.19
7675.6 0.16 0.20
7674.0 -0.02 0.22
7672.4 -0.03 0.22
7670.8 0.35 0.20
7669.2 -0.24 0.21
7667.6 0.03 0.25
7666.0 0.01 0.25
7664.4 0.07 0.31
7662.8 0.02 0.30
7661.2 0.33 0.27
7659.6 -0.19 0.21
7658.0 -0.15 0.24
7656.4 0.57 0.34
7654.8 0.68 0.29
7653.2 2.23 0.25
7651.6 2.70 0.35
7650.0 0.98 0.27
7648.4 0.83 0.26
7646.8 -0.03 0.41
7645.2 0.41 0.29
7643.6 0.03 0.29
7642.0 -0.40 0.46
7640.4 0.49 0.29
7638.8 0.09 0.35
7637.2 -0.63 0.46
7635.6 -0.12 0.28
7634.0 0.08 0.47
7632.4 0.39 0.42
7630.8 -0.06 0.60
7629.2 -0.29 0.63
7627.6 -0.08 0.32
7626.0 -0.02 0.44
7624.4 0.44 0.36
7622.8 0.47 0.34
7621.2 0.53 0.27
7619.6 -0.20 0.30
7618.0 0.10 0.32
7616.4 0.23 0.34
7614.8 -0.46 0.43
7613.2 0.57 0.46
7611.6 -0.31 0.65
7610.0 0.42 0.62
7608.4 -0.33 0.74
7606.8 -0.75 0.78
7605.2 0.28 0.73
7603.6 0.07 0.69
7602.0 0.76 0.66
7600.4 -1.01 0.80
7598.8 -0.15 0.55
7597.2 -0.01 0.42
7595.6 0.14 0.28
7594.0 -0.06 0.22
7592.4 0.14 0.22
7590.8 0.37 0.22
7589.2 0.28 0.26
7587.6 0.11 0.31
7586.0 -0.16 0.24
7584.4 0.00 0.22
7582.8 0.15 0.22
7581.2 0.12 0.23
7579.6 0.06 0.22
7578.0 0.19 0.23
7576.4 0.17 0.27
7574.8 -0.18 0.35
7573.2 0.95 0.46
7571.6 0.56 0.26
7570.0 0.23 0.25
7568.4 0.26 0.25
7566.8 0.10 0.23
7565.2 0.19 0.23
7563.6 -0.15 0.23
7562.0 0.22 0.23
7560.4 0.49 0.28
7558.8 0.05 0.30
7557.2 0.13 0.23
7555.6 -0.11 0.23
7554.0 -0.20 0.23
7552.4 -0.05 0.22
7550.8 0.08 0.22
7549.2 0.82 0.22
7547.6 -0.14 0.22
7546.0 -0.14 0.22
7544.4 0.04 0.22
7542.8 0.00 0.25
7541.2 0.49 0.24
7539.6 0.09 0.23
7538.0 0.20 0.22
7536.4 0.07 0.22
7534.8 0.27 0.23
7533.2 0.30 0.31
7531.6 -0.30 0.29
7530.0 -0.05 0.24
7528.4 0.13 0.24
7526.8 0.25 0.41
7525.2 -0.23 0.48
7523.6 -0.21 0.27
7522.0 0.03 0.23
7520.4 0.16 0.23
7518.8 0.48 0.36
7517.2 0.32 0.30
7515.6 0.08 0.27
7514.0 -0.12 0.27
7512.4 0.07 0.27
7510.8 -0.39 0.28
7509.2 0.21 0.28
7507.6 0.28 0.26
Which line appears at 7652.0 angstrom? H-beta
